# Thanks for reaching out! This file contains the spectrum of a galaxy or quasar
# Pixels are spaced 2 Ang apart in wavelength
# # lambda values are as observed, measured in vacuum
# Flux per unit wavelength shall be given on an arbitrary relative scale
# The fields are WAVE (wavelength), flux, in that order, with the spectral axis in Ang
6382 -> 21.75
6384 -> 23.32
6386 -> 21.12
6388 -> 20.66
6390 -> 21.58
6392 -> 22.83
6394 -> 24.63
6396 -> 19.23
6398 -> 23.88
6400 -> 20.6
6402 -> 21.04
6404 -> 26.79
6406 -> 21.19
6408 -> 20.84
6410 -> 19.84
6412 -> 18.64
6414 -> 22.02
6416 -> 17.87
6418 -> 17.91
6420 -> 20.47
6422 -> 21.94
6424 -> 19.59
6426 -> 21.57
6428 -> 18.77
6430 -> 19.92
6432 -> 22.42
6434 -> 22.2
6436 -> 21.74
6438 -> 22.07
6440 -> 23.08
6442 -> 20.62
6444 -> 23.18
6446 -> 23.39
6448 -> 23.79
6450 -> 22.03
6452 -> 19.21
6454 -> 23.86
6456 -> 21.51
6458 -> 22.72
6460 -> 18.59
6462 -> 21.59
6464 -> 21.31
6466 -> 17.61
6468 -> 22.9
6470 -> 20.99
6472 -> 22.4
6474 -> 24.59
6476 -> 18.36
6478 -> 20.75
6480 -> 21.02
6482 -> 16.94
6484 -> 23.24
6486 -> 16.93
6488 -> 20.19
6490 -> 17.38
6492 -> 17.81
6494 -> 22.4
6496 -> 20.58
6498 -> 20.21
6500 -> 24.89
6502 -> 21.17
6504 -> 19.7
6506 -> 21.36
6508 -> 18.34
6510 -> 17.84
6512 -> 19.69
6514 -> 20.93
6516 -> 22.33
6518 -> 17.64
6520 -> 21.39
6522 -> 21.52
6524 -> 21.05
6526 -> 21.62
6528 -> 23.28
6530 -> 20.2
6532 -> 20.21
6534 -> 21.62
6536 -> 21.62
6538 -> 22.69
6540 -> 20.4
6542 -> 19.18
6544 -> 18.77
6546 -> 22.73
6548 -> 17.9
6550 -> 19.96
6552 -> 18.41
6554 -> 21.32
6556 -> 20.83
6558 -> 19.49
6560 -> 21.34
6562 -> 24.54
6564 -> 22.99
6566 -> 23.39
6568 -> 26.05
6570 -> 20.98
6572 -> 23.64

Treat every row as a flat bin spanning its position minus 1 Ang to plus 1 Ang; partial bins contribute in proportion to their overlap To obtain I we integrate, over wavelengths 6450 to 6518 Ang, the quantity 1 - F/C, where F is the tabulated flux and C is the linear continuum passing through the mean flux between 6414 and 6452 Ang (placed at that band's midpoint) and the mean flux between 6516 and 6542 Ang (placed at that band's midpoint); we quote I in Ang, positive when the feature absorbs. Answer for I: 1.9 Ang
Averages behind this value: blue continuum 21.2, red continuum 21.1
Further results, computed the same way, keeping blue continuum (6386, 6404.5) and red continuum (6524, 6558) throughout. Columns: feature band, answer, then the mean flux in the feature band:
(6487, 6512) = 1.1 Ang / 20.1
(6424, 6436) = 0.5 Ang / 20.9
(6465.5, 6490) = 1.0 Ang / 20.4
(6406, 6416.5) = 0.9 Ang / 20.1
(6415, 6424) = 1.0 Ang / 19.6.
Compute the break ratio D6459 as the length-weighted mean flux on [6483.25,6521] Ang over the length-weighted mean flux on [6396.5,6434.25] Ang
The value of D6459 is 0.97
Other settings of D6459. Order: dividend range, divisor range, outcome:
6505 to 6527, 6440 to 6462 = 0.93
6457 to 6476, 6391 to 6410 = 0.96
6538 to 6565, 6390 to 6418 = 0.97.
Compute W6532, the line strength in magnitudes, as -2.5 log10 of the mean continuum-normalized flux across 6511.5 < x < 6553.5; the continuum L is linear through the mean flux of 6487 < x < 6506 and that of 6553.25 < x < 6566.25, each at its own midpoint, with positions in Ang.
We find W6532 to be 0.03 mag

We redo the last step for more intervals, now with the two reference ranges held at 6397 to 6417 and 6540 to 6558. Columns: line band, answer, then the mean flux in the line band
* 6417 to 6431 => 0.06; 20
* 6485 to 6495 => 0.08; 18.9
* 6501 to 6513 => 0.03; 19.7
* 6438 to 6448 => -0.09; 22.6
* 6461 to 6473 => -0.02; 21.1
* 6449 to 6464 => -0.03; 21.4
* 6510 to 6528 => -0.03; 20.7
